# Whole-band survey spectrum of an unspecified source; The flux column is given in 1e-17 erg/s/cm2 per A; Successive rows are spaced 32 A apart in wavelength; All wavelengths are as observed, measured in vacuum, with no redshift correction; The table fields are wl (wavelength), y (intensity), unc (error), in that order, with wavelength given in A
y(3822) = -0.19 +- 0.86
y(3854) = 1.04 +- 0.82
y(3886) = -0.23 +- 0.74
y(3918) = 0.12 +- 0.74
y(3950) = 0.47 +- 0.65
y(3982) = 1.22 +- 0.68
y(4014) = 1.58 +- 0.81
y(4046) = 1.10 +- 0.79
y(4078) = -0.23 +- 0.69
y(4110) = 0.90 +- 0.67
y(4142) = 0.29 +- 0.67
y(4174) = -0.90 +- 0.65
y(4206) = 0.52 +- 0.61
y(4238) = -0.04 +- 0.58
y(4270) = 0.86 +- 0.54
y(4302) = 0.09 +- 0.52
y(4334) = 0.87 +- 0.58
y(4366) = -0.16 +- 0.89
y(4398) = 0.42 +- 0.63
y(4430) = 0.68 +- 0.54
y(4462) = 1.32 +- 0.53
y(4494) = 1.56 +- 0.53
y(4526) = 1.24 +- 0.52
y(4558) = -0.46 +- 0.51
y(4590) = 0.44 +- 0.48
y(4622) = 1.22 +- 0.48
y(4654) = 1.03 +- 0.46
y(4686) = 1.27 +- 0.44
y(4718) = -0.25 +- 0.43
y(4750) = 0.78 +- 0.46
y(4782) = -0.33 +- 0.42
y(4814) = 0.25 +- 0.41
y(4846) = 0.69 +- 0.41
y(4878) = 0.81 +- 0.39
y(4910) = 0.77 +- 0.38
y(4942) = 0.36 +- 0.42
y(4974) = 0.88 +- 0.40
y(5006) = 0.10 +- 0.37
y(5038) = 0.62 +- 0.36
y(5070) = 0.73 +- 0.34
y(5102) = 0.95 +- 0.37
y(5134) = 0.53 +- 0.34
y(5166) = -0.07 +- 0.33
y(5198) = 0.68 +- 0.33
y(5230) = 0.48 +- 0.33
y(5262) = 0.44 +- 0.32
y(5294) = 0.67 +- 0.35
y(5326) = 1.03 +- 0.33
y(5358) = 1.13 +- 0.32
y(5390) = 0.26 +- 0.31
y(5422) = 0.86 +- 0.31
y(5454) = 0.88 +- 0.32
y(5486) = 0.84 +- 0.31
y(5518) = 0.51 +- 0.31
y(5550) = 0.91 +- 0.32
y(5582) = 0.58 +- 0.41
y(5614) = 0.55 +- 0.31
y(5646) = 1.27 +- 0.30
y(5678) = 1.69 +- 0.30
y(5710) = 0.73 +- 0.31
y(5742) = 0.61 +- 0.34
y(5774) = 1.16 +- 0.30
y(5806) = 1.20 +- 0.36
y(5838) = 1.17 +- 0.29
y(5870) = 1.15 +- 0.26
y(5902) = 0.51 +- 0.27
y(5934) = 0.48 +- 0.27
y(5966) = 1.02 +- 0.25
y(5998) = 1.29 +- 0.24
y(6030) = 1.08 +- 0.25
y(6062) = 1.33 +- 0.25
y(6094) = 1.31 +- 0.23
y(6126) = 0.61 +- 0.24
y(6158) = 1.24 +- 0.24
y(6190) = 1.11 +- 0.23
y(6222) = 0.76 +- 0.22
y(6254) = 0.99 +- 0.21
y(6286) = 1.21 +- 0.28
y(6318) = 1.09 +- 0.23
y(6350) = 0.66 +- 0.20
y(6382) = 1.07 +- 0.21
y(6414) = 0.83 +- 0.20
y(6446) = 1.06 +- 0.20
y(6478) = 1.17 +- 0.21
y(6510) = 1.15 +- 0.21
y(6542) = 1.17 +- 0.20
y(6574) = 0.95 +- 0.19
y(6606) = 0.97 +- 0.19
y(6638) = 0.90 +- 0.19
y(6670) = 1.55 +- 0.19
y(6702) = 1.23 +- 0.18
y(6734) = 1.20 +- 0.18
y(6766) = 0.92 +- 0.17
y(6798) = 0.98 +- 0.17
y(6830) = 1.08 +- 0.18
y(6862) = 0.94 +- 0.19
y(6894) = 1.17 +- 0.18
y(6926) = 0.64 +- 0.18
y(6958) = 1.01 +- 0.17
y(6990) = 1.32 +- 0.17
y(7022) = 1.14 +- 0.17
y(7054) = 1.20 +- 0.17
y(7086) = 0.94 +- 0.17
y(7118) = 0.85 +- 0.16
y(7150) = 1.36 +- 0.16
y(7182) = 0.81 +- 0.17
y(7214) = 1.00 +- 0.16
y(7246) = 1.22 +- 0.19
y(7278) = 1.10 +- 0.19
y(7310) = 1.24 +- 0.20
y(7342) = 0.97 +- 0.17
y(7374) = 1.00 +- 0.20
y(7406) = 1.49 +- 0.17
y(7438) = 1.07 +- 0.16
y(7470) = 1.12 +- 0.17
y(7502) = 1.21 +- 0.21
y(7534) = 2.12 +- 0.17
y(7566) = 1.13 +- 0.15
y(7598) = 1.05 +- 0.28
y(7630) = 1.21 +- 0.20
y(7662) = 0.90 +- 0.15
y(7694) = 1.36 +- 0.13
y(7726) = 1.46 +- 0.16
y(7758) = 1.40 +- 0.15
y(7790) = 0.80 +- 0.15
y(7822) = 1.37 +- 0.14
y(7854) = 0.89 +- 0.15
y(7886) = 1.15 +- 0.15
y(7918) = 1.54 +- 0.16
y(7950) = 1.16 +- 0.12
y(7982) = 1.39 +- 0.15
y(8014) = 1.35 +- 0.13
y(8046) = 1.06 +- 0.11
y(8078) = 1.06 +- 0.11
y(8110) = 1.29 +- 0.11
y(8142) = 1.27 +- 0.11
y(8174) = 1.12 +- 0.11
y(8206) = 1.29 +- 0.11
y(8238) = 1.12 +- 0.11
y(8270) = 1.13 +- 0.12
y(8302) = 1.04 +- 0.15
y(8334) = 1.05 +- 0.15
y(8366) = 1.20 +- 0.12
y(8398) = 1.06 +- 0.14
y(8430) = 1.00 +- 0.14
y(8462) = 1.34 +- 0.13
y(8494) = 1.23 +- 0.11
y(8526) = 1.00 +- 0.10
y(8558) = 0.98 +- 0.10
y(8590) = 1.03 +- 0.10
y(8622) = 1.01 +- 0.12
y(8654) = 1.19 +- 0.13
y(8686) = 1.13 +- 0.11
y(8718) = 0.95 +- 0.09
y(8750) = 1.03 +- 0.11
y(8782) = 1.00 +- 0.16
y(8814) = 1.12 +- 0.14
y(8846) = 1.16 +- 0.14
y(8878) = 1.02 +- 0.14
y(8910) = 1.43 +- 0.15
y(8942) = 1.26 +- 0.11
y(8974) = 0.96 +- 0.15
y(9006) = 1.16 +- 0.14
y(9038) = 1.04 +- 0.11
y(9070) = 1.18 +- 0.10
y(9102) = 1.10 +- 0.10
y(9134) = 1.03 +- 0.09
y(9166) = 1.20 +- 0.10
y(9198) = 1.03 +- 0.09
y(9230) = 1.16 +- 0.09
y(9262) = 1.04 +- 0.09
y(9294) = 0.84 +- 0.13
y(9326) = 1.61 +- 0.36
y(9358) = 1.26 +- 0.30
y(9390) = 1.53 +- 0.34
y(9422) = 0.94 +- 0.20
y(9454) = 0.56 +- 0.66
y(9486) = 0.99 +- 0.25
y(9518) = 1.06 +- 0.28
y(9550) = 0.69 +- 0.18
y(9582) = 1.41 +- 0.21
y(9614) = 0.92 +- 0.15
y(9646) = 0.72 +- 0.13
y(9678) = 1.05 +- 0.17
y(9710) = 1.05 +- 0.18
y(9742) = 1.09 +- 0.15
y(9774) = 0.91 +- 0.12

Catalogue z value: 0.15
